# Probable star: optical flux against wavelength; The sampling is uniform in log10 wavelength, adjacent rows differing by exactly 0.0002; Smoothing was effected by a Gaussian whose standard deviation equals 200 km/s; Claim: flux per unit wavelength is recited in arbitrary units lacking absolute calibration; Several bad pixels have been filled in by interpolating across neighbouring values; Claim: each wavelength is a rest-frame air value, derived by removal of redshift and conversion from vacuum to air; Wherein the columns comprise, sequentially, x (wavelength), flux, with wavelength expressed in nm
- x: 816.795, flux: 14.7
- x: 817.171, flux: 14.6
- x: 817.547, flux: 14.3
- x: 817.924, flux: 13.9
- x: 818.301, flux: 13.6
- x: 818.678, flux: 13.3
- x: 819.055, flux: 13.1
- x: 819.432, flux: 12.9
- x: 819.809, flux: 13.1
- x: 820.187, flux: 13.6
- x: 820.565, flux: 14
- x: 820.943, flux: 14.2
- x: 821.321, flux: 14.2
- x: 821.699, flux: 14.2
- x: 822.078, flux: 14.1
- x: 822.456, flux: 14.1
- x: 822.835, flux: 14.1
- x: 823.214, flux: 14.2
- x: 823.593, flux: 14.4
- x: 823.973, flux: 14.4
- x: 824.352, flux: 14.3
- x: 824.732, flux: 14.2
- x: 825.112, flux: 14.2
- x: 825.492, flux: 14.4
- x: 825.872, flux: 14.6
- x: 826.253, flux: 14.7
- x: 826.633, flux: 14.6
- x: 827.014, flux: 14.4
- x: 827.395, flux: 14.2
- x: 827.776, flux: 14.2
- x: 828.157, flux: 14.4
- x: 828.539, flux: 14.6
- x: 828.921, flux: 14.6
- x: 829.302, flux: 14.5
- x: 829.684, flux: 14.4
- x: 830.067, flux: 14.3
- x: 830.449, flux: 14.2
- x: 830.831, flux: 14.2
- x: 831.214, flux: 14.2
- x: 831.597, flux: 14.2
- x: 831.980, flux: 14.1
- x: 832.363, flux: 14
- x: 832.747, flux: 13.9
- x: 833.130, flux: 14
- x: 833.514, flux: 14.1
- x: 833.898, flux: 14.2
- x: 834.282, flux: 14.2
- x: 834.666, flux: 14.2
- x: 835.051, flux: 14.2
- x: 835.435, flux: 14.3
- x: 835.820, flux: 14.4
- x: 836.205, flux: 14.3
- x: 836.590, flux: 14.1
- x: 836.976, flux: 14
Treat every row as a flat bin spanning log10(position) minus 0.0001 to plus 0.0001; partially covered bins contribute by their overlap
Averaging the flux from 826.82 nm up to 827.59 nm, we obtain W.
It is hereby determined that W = 14.3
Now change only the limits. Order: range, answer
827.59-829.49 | 14.5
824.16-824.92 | 14.3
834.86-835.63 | 14.3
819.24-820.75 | 13.4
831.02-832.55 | 14.1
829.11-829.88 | 14.4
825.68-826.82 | 14.6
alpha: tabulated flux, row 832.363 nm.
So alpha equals 14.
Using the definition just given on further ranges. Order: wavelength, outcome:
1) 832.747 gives 13.9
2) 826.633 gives 14.6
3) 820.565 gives 14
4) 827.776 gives 14.2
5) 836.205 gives 14.3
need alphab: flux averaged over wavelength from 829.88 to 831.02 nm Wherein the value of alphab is 14.2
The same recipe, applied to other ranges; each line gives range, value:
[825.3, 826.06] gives 14.5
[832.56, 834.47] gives 14.1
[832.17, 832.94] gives 14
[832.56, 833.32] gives 14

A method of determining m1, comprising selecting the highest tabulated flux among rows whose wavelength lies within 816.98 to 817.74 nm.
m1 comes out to 14.6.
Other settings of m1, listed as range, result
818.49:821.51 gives 14.2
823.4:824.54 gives 14.4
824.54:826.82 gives 14.7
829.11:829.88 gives 14.5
